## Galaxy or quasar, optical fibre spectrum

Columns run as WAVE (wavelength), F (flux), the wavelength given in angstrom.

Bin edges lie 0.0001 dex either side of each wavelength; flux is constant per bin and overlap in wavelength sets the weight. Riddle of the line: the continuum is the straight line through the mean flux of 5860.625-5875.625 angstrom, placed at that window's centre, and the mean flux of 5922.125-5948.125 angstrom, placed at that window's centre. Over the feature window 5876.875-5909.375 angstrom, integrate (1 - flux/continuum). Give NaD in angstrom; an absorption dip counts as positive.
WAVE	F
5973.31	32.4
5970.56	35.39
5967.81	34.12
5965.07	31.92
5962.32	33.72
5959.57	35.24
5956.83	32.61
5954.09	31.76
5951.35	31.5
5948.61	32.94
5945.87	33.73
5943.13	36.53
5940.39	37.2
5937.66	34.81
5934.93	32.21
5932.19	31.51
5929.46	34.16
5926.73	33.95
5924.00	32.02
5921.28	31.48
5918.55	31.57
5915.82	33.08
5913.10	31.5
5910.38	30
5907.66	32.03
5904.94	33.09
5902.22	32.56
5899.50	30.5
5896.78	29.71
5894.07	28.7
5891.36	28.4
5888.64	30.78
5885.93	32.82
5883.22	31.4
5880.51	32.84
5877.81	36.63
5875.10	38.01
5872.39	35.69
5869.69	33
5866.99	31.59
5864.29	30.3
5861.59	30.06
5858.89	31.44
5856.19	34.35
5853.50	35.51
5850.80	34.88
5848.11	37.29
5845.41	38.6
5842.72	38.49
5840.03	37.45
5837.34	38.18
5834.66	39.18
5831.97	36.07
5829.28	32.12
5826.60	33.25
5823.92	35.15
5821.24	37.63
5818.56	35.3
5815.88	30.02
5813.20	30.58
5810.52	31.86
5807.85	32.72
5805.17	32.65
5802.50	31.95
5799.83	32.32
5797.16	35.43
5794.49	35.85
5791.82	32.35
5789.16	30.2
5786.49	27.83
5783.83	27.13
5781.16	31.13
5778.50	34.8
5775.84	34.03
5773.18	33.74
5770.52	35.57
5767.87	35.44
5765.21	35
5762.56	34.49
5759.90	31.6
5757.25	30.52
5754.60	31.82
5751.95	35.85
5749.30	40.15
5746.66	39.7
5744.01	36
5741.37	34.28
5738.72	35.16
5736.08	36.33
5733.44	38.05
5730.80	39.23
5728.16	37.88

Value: 1.72 angstrom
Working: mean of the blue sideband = 32.9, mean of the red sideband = 33.9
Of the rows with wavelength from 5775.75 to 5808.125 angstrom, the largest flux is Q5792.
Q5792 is 35.85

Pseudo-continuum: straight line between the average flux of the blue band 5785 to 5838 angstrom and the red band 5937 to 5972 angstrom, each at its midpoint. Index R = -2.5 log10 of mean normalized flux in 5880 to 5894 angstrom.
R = 0.09 mag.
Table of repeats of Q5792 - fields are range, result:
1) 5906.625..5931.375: 34.16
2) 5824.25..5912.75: 39.18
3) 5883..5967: 37.2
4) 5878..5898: 32.84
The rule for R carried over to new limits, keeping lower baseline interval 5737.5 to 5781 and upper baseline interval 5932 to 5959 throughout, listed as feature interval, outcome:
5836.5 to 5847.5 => -0.12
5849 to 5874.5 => 0.03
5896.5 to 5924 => 0.07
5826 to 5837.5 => -0.04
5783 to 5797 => 0.11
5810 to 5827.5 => 0.03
